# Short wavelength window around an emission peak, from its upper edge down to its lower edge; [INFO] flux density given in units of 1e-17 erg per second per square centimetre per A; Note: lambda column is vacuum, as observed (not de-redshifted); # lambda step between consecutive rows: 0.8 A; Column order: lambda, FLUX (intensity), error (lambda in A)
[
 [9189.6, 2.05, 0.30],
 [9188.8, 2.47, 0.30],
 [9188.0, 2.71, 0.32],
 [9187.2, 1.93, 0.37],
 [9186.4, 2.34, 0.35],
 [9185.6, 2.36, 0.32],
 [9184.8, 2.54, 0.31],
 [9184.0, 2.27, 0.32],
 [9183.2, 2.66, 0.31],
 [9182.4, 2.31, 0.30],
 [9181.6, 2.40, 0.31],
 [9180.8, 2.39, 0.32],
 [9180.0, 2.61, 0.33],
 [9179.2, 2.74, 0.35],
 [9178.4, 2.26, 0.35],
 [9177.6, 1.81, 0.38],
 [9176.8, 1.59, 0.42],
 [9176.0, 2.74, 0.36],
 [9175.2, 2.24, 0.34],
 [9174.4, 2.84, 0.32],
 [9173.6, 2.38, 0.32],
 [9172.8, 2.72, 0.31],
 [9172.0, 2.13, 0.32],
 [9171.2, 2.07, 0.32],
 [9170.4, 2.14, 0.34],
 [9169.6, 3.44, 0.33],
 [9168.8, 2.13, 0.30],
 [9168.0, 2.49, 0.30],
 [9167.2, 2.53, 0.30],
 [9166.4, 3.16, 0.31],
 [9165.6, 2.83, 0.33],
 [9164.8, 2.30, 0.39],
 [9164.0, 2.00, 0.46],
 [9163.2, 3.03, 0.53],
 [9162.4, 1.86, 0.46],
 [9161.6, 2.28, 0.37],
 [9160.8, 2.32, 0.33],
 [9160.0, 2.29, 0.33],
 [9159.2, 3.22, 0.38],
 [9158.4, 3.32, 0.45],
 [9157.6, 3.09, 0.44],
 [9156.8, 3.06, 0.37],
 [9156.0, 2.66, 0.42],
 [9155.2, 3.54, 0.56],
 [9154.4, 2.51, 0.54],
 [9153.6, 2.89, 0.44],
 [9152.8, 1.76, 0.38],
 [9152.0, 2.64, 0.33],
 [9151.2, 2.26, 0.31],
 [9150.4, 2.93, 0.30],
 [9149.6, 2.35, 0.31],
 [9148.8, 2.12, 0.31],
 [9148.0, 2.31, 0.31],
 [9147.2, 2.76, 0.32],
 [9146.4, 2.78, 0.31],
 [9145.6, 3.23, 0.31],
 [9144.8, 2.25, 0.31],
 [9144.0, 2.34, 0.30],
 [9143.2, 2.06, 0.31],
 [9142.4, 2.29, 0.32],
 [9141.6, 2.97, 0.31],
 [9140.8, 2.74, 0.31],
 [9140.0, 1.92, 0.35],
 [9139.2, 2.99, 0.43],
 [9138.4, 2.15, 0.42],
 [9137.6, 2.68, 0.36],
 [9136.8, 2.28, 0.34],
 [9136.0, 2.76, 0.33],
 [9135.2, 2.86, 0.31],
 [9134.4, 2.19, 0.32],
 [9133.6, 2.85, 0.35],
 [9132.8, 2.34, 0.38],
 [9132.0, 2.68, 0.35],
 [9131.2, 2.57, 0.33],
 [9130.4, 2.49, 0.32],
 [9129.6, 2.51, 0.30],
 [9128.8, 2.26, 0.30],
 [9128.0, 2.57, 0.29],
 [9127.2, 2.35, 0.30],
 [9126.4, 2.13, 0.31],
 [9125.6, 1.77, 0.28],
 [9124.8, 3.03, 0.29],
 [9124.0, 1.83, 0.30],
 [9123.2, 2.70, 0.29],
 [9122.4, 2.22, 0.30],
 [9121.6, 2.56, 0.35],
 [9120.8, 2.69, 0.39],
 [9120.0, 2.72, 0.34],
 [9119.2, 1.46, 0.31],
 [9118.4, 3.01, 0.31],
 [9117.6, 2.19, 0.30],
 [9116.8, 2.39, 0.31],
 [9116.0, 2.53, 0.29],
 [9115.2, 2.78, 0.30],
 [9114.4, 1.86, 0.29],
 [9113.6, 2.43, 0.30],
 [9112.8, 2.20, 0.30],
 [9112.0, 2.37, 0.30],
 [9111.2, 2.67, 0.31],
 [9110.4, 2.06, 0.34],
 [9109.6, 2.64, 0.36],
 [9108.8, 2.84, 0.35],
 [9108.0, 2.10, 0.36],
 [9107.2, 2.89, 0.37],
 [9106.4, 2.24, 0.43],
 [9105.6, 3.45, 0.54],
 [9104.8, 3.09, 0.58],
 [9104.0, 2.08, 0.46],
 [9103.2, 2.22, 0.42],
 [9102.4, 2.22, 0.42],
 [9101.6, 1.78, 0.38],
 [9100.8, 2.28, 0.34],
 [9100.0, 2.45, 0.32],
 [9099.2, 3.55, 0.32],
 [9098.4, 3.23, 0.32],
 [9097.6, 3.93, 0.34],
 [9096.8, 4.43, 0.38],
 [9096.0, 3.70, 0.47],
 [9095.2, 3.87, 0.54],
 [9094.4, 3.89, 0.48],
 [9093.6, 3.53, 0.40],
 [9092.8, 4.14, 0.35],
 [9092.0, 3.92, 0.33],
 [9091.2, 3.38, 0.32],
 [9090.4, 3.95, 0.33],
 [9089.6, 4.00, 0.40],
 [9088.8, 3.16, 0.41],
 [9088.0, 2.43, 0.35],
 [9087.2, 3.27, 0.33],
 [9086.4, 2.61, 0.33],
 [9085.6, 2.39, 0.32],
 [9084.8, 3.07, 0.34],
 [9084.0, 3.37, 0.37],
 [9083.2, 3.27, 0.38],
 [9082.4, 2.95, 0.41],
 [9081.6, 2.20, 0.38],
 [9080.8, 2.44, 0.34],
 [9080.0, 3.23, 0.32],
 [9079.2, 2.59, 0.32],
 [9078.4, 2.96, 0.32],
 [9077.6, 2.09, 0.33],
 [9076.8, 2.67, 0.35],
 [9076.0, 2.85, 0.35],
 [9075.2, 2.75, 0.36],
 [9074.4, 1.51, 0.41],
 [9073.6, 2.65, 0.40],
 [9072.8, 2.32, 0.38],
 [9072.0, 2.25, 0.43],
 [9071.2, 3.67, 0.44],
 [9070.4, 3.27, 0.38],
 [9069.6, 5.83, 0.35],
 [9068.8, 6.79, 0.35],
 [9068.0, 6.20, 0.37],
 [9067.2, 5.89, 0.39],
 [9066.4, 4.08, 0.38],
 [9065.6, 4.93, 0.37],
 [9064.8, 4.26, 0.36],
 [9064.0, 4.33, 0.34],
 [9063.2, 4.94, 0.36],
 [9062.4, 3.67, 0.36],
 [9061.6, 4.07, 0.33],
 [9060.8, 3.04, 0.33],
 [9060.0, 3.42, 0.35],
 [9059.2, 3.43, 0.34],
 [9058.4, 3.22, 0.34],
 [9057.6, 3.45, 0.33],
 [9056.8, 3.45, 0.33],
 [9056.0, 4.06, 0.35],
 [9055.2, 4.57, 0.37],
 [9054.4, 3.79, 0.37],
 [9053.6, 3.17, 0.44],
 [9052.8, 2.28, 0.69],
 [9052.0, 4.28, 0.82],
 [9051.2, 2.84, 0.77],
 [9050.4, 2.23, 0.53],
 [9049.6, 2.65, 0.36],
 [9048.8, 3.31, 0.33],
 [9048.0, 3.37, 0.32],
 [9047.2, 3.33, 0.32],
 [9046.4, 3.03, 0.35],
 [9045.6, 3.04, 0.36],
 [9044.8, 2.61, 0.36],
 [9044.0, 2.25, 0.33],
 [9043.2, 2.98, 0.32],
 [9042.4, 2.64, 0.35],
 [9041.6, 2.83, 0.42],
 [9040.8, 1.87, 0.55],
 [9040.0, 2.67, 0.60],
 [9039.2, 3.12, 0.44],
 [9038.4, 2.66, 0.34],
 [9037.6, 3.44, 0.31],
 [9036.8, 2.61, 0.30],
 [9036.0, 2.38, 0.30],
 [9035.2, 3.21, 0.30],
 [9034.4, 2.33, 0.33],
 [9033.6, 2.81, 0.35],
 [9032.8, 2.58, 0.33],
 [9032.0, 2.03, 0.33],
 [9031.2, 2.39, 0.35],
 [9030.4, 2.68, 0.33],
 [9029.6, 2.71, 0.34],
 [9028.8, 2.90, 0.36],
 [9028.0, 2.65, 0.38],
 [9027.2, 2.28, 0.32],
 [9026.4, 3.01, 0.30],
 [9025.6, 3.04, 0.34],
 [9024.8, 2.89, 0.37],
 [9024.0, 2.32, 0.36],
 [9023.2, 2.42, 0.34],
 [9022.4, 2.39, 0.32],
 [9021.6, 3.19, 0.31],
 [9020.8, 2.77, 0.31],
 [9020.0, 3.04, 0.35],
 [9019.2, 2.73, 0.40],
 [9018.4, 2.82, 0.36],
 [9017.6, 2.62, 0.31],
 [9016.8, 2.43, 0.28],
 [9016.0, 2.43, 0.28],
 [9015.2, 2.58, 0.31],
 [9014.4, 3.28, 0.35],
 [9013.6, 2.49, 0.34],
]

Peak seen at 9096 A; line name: [N II] 6583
